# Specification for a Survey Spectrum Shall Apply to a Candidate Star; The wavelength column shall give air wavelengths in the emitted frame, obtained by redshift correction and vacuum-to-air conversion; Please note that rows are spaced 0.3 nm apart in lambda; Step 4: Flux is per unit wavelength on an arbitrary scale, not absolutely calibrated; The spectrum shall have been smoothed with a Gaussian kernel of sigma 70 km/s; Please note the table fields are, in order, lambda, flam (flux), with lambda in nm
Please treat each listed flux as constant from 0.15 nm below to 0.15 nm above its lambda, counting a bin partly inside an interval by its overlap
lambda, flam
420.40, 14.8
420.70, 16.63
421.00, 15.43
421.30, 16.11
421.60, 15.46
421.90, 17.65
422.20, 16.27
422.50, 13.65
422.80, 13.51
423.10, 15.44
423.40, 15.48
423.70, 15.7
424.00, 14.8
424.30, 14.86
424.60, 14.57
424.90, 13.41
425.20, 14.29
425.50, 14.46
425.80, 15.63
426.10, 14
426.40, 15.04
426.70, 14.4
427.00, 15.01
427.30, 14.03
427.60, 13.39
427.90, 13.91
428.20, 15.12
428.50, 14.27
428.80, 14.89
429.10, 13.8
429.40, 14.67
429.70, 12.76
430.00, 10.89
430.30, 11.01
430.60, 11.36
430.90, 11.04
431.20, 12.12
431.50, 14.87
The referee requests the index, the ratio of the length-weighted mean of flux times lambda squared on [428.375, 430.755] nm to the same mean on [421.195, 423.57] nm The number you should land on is 0.87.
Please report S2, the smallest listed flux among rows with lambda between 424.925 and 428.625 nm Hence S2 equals 13.39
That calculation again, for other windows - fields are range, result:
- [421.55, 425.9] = 13.41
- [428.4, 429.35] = 13.8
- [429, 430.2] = 10.89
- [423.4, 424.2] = 14.8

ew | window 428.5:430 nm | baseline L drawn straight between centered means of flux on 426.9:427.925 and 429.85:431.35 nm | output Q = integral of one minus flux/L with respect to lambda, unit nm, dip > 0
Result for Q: -0.15 nm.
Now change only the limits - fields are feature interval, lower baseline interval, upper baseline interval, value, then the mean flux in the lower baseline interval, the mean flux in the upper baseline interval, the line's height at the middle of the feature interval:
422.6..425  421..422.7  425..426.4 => 0.068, 15.7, 14.6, 15.2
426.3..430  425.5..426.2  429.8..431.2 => -0.315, 14.8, 11.2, 13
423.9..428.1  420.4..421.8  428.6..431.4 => -0.113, 15.9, 12.6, 14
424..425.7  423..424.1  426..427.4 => 0.071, 15.4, 14.5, 15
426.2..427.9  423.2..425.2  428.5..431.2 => -0.078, 14.8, 12.6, 13.7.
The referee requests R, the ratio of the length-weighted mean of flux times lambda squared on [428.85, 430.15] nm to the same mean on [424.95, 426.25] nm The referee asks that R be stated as 0.92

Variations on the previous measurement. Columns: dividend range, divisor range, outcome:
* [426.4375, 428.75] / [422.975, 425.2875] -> 0.98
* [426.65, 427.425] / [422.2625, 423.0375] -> 1.05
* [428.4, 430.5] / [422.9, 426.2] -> 0.91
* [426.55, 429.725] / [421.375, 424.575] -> 0.96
